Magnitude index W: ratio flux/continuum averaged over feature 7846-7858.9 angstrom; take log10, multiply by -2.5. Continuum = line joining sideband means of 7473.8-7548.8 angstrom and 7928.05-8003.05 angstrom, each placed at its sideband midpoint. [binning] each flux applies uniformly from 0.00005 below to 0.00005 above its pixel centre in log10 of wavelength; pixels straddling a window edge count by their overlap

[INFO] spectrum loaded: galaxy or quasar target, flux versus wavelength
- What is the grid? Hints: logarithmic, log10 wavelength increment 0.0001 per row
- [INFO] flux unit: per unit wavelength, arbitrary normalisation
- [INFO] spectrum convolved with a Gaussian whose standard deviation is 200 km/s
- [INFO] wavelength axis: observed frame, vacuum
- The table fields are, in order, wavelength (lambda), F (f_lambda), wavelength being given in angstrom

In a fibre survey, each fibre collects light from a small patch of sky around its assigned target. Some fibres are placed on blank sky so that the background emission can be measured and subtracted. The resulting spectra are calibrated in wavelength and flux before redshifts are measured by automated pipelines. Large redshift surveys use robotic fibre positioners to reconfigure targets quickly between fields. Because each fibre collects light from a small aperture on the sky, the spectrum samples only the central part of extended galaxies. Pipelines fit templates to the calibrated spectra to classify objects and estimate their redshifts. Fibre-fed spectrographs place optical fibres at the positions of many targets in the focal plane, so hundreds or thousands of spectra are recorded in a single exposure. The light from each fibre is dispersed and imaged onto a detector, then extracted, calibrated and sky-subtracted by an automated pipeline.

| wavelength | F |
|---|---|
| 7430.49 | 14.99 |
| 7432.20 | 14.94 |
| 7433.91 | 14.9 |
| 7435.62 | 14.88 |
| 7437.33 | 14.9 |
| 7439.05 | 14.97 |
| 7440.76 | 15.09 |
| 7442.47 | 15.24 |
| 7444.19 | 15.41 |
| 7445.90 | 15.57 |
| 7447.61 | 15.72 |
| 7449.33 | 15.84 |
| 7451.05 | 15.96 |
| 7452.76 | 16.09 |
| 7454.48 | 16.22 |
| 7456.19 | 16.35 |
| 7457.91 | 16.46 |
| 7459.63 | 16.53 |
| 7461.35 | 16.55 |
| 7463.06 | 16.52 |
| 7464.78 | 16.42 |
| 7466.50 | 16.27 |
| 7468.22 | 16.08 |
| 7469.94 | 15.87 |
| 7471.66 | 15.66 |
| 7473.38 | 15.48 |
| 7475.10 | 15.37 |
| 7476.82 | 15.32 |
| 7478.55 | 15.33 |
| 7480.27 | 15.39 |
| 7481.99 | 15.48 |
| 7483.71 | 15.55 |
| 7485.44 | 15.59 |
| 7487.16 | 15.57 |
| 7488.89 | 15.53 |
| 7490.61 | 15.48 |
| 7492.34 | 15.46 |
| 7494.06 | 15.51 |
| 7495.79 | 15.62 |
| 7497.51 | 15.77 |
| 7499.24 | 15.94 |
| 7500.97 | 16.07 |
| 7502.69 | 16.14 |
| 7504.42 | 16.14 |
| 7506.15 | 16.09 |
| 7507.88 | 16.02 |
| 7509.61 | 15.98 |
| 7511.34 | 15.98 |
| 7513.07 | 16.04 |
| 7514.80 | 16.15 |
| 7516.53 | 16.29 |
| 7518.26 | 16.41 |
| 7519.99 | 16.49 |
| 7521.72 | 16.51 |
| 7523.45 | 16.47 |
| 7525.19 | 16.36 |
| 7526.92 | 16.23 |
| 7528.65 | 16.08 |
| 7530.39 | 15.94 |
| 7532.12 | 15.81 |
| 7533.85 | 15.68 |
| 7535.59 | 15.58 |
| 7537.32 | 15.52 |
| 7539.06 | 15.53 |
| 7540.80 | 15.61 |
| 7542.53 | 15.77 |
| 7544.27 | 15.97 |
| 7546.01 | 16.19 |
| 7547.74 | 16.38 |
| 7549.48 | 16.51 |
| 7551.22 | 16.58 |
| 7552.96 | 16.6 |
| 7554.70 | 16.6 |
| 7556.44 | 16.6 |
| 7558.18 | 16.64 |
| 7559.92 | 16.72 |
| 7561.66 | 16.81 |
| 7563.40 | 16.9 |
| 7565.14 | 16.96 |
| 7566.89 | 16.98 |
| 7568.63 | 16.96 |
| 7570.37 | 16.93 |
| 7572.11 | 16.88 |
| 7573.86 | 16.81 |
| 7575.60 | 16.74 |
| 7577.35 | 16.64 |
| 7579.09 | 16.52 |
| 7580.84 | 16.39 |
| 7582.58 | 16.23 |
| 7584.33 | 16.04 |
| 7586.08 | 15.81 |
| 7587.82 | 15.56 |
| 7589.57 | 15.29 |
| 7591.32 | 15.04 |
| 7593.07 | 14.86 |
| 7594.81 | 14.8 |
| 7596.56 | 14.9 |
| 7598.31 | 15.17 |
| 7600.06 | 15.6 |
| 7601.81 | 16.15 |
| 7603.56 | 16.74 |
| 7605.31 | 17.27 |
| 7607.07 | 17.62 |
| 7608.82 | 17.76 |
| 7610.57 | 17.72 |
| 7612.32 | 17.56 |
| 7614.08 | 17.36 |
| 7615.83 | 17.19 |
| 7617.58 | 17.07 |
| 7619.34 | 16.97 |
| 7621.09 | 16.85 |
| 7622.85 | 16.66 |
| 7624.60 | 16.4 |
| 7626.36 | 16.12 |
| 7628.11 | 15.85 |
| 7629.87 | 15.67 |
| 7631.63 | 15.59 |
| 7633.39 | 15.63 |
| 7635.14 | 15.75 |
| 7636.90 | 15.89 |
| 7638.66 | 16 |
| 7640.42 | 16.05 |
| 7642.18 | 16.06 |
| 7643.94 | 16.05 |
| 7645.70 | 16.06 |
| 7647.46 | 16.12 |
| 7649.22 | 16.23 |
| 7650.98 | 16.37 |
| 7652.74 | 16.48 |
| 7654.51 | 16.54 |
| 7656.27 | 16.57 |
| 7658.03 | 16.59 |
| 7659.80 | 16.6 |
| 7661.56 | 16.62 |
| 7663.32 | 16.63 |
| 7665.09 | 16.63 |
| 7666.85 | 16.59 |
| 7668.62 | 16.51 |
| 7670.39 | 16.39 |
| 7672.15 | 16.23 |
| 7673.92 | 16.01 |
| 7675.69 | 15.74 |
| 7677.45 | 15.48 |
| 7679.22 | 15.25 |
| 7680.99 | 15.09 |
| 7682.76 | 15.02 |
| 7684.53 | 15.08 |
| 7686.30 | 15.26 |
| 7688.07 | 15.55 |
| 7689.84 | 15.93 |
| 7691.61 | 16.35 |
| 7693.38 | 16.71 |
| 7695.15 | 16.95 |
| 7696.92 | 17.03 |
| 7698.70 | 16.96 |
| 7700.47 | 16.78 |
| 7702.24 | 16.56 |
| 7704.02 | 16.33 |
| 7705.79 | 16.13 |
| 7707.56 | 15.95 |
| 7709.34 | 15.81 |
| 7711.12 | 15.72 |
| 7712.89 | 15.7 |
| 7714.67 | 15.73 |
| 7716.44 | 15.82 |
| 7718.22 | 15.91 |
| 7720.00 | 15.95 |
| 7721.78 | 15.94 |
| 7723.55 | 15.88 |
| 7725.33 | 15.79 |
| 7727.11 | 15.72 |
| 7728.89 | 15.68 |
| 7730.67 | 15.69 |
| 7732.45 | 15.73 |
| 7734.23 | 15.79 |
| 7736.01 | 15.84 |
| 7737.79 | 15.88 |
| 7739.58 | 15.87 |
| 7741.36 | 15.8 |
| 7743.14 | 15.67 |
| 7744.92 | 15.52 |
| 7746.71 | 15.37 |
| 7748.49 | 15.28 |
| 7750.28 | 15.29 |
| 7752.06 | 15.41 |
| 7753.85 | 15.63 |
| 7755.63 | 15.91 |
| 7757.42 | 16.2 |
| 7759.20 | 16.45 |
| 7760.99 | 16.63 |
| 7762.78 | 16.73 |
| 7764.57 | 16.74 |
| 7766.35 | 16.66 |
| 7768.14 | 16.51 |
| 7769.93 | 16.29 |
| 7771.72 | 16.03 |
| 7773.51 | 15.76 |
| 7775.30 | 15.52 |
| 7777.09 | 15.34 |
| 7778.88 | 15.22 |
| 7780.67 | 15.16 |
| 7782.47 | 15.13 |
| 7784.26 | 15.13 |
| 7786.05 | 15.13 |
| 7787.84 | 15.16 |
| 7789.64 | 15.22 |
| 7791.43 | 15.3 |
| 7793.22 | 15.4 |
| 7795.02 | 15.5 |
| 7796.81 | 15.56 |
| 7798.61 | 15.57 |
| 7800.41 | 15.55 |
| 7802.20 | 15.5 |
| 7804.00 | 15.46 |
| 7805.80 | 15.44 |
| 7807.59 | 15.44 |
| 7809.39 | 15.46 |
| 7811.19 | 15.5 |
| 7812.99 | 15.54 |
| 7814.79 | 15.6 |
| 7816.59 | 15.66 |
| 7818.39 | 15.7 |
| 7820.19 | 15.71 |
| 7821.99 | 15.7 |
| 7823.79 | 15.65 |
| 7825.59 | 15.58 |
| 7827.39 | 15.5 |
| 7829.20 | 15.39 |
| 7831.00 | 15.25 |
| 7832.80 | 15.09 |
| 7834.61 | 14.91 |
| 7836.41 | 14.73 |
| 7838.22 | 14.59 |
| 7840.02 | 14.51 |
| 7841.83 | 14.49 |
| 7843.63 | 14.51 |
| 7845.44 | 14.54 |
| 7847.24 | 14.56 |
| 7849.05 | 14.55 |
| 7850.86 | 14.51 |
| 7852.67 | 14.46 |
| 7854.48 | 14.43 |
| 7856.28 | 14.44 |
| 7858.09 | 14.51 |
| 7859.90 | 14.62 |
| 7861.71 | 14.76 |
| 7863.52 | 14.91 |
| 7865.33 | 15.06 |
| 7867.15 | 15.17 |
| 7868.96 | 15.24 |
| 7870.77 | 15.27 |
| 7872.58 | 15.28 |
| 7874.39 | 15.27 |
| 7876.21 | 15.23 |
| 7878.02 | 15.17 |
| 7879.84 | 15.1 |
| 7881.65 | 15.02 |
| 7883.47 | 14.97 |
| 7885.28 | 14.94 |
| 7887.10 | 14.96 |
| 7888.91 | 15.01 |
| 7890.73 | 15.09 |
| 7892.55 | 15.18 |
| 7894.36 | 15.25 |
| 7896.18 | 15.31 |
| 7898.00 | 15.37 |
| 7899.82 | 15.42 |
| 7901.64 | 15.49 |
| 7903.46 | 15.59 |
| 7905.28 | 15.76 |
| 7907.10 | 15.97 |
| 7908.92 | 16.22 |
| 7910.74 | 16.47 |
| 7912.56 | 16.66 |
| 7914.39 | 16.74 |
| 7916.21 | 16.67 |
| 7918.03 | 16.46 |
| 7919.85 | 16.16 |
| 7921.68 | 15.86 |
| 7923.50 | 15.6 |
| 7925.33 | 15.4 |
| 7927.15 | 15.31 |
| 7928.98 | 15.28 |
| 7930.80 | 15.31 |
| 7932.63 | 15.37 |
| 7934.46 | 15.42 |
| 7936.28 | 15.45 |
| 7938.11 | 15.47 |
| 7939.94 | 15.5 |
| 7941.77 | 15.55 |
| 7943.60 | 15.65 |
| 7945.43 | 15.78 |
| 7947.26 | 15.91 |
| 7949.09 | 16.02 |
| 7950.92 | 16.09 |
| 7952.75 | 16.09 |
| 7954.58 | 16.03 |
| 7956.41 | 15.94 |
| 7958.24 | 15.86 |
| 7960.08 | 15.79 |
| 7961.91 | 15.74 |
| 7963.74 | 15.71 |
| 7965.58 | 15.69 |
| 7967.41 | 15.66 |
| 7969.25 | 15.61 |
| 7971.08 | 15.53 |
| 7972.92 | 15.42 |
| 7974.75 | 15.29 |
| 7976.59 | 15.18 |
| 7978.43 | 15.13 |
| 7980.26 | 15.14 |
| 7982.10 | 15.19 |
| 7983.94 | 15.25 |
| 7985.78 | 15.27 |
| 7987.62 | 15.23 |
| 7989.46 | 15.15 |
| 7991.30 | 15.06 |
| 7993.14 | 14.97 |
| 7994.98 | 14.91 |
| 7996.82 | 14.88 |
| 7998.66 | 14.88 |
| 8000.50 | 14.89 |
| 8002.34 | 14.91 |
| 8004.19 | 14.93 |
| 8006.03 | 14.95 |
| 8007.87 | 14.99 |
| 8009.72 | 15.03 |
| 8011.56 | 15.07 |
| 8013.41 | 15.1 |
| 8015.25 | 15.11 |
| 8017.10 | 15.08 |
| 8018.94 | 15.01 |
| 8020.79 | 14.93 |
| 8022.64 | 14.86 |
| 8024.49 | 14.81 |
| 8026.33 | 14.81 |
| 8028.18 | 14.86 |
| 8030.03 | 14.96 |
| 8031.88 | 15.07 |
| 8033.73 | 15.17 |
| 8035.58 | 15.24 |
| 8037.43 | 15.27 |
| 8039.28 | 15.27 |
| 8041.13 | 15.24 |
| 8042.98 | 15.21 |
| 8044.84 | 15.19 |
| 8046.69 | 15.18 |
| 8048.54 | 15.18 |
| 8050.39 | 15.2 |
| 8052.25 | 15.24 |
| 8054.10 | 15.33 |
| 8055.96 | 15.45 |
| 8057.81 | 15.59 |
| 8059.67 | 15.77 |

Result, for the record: 0.08 mag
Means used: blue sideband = 15.9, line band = 14.5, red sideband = 15.4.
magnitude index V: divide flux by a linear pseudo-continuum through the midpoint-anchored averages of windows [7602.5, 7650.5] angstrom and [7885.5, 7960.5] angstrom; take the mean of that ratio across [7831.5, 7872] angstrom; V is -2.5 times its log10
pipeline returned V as 0.08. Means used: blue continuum 16.5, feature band 14.7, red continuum 15.7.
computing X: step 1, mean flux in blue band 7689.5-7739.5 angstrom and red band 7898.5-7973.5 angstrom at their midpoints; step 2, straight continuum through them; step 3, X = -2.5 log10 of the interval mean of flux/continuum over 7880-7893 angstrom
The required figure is 0.06 mag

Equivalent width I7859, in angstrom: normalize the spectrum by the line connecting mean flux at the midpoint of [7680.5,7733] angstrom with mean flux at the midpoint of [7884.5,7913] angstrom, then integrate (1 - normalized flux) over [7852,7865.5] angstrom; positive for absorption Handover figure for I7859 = 0.9 angstrom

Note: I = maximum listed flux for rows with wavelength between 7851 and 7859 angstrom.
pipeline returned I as 14.51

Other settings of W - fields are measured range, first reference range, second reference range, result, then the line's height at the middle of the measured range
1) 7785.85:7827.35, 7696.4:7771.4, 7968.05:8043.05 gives 0.018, 15.8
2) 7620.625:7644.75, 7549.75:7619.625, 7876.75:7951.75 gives 0.023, 16.4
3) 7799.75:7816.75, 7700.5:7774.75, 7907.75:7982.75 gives 0.025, 15.9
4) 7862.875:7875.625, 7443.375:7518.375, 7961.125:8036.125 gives 0.011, 15.3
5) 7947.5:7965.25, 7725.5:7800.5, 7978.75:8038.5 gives -0.051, 15.2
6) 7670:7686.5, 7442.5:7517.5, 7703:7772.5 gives 0.025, 15.9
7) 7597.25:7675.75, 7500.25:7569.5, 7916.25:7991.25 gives -0.023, 16.1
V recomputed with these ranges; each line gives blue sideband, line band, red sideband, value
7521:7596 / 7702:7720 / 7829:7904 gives -0.02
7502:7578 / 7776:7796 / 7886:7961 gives 0.05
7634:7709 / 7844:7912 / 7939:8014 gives 0.04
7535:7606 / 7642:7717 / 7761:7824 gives -0.02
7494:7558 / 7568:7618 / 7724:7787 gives -0.03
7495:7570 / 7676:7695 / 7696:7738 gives 0.03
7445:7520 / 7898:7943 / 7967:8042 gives -0.04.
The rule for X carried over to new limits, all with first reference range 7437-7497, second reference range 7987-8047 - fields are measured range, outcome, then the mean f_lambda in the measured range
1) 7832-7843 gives 0.04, 14.7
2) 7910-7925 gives -0.08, 16.3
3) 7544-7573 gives -0.07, 16.7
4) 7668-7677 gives -0.05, 16.1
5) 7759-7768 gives -0.09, 16.6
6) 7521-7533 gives -0.04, 16.2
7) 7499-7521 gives -0.03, 16.1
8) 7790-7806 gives -0.01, 15.5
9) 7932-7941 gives -0.02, 15.4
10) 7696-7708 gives -0.08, 16.6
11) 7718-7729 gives -0.03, 15.8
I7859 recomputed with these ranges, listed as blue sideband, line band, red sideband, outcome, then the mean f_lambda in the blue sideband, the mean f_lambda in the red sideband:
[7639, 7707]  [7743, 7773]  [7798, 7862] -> -0.8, 16.2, 15.1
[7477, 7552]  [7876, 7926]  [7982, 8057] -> -1.1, 15.9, 15.1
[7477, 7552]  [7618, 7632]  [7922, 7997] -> -0.4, 15.9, 15.5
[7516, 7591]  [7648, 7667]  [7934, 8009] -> -0.5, 16.3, 15.4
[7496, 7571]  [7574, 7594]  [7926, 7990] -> 0.3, 16.2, 15.5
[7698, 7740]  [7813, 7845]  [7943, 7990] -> 1.2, 16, 15.6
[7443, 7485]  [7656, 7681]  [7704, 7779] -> -0.5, 15.9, 15.9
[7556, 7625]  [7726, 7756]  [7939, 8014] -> 0.8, 16.5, 15.4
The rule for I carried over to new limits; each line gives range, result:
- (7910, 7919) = 16.74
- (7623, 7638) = 16.4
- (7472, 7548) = 16.51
